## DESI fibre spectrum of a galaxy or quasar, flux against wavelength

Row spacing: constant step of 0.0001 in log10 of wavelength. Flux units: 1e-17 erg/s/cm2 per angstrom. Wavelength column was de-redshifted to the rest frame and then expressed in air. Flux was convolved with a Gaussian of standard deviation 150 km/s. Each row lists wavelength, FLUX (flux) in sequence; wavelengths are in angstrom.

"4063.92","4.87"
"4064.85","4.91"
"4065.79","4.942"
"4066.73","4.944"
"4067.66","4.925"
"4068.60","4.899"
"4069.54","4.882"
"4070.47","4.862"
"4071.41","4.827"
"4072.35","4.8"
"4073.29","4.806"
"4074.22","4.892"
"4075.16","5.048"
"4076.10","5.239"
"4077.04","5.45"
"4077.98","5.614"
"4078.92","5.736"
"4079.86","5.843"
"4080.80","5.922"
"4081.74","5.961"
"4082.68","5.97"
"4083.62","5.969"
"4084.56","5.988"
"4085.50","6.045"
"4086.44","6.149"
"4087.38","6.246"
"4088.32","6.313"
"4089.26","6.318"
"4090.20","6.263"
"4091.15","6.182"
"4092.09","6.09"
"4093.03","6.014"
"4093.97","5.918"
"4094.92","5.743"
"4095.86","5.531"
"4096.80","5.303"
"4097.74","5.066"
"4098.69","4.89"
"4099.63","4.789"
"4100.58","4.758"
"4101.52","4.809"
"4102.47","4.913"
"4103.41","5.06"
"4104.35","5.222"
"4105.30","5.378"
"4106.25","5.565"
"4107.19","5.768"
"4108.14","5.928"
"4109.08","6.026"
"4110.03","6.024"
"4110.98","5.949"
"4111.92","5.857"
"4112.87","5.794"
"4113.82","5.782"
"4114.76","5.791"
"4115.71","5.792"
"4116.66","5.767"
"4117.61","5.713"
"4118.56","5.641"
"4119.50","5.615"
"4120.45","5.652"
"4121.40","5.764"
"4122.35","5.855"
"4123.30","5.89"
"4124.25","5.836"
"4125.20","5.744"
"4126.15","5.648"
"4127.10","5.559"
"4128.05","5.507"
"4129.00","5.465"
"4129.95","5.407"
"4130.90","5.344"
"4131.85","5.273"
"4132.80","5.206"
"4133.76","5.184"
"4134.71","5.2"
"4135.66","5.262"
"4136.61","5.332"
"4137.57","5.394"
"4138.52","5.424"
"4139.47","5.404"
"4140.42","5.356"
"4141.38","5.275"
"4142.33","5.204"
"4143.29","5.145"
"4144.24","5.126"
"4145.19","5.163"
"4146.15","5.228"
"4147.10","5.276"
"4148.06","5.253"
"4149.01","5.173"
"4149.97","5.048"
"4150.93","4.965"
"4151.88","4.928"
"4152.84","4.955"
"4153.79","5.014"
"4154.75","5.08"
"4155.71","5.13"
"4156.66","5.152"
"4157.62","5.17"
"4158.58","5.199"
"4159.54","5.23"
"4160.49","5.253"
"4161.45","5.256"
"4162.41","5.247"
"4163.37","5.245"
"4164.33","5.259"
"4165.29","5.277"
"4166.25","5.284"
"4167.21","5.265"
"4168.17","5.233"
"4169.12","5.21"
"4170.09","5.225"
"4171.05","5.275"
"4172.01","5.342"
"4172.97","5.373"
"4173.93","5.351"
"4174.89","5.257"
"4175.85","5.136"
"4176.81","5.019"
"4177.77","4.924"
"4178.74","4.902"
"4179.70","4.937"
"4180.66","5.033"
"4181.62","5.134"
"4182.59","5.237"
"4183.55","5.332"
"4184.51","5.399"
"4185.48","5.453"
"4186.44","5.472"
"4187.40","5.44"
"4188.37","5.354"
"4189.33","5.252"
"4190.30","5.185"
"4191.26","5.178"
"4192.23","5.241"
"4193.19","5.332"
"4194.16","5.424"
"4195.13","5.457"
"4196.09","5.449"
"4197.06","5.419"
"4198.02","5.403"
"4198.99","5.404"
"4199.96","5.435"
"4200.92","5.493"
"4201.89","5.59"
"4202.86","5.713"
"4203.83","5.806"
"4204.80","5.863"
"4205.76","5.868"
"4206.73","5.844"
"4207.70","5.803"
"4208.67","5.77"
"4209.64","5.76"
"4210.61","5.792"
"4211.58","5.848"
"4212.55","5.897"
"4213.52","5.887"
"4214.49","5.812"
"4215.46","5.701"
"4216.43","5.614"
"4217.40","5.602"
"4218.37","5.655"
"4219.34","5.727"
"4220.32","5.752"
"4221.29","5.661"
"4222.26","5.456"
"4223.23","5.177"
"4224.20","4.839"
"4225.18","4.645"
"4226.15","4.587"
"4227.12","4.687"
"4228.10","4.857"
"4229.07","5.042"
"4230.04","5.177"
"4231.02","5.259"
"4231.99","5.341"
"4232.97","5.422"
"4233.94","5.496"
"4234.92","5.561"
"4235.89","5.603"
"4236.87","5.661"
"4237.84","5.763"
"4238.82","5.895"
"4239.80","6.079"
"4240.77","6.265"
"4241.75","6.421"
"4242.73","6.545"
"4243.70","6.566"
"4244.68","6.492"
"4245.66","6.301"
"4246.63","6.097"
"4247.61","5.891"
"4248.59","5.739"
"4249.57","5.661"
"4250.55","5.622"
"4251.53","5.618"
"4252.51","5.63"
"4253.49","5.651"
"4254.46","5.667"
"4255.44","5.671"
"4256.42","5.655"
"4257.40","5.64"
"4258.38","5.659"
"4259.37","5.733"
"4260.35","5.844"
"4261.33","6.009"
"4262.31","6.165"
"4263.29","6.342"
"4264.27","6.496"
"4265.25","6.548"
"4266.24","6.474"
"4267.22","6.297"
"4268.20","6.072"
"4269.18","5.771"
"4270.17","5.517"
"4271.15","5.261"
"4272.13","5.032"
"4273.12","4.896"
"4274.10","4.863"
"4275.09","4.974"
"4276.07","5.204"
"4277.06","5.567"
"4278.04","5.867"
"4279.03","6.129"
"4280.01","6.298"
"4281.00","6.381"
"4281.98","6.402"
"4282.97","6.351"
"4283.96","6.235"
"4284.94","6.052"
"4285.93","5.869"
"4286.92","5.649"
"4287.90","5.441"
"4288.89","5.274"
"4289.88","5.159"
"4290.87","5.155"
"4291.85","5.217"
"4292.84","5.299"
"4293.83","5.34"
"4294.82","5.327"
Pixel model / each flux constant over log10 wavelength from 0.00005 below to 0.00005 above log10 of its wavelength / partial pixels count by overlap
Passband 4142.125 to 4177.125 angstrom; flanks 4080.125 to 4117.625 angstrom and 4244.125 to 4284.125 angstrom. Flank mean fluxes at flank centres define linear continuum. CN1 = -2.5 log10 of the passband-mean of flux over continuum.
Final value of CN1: 0.11 mag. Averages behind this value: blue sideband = 5.71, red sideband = 5.84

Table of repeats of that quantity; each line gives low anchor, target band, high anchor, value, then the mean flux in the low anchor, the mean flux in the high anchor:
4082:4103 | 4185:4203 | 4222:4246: 0.039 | 5.7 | 5.56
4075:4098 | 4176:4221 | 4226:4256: 0.049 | 5.86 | 5.7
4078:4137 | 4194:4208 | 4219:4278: 0.011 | 5.65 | 5.66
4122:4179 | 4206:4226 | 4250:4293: -0.014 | 5.27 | 5.75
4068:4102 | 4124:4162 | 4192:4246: 0.060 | 5.53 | 5.61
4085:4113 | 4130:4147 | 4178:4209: 0.058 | 5.66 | 5.42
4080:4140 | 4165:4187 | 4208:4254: 0.085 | 5.64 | 5.65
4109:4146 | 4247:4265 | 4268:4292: -0.041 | 5.54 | 5.63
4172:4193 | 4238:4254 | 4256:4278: -0.078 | 5.23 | 5.73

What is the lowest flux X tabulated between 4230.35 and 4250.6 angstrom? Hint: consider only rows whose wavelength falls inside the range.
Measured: 5.259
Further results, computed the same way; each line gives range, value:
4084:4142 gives 4.758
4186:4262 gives 4.587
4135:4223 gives 4.902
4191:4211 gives 5.178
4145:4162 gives 4.928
